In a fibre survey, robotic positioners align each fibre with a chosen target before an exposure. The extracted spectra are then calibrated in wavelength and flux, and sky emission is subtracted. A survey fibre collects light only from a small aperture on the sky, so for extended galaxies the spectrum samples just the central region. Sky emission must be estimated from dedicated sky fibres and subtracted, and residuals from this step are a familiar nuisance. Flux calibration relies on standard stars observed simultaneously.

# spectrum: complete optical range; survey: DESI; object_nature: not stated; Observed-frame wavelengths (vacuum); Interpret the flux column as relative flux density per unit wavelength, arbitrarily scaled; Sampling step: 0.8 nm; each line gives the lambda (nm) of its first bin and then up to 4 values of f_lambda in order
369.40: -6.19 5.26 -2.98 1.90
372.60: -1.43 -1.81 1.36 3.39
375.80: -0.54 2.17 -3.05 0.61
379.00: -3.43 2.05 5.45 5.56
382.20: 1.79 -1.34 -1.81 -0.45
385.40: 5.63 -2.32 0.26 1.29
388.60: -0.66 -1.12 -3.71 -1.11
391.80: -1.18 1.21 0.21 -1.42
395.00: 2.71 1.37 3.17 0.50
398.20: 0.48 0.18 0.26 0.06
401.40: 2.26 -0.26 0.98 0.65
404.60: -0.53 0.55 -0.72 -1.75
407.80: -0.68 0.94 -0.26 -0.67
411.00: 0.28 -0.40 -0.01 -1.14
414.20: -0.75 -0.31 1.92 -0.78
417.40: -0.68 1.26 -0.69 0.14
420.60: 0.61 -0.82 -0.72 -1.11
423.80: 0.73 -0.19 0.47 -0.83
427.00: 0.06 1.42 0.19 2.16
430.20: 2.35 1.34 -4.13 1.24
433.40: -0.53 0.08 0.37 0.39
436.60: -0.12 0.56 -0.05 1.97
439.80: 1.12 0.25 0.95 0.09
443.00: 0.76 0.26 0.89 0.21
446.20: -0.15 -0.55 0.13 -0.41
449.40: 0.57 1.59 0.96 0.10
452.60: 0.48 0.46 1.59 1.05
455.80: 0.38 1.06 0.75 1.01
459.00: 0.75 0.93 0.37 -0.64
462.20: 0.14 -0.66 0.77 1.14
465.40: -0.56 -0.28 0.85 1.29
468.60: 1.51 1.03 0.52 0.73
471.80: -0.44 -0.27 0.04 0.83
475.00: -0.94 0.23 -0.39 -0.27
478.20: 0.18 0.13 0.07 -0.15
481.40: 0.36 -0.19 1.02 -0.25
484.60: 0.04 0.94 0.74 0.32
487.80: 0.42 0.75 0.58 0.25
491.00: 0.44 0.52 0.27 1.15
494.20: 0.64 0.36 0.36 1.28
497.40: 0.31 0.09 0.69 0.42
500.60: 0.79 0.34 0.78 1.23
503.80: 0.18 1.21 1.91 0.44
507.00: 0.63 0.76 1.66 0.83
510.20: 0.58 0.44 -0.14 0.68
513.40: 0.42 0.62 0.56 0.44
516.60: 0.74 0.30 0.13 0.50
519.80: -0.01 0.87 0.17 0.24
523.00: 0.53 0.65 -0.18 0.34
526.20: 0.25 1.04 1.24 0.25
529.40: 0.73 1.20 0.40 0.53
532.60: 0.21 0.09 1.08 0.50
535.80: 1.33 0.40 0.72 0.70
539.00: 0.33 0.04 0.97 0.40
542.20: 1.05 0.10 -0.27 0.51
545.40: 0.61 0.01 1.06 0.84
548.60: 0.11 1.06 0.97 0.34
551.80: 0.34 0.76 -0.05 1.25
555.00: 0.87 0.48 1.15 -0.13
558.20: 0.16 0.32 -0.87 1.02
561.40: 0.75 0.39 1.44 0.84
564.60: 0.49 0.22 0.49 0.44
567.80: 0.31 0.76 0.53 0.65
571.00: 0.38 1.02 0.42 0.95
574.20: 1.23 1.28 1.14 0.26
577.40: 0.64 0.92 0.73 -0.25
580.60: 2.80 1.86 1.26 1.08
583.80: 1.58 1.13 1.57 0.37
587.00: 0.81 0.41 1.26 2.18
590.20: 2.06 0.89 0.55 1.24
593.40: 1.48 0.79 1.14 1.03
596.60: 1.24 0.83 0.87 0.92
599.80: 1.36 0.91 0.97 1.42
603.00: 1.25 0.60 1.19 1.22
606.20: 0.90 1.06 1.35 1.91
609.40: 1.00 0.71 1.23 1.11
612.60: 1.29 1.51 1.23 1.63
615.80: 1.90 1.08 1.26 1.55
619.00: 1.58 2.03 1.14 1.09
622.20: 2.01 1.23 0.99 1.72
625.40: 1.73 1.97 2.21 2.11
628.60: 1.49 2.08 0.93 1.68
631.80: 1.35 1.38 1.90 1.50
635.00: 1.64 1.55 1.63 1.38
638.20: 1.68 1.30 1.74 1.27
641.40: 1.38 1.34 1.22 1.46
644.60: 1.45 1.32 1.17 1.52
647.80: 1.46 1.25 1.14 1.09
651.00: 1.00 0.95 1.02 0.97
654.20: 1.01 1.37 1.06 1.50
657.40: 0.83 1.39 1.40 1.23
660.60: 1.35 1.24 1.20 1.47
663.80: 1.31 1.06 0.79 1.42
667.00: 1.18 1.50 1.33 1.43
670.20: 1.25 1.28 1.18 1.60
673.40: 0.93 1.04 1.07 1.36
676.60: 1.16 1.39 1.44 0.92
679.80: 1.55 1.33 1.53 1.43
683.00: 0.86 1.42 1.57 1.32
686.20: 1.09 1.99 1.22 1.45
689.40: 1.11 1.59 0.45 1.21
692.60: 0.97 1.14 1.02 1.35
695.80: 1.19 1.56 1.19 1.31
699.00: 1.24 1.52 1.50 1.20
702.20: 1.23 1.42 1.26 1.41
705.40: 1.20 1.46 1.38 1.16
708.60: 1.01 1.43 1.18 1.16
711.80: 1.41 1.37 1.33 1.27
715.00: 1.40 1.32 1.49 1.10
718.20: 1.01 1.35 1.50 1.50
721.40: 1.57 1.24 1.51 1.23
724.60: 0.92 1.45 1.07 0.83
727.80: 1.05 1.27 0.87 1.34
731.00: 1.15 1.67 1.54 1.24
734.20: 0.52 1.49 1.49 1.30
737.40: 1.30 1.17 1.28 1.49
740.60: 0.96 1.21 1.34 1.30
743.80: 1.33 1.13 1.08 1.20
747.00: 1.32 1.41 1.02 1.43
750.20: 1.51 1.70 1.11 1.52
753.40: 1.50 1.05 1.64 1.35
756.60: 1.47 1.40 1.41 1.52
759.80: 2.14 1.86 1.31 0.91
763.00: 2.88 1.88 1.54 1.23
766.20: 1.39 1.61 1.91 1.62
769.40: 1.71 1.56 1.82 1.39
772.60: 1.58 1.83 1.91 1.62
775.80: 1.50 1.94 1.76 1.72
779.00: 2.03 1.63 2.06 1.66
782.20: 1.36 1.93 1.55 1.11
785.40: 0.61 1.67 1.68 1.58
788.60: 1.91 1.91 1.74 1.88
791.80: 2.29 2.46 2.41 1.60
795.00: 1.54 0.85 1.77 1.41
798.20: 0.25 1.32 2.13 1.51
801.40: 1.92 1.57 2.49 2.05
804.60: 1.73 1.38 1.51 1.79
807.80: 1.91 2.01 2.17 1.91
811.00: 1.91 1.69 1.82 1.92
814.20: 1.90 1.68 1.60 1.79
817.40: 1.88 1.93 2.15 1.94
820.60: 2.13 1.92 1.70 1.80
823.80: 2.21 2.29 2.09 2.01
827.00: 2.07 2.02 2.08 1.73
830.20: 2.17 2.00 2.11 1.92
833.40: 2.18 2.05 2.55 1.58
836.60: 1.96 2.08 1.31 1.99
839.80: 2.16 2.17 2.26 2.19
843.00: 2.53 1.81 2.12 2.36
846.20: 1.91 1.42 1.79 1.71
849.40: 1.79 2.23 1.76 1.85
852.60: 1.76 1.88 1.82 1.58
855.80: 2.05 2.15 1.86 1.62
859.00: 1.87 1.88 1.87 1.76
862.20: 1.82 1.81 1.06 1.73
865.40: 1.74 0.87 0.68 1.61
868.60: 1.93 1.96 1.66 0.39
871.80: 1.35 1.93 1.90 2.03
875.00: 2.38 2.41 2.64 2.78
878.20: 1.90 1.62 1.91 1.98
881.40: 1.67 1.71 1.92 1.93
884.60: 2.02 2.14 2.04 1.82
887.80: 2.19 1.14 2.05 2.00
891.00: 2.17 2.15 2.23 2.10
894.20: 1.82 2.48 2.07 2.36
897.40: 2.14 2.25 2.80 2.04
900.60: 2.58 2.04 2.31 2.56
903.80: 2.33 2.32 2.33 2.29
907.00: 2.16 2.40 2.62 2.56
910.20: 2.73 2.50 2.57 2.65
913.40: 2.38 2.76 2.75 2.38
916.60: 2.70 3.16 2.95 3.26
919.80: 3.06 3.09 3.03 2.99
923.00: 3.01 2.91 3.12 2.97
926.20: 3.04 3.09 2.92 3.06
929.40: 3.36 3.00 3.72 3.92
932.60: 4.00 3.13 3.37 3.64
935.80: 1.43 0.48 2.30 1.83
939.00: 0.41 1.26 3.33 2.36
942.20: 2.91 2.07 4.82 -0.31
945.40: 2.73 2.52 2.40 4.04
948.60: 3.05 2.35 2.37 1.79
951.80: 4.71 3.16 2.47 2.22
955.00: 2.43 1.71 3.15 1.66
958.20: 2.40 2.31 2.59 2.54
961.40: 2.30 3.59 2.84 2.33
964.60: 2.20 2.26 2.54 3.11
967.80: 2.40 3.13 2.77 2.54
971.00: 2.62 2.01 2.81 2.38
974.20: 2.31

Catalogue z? 0.41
